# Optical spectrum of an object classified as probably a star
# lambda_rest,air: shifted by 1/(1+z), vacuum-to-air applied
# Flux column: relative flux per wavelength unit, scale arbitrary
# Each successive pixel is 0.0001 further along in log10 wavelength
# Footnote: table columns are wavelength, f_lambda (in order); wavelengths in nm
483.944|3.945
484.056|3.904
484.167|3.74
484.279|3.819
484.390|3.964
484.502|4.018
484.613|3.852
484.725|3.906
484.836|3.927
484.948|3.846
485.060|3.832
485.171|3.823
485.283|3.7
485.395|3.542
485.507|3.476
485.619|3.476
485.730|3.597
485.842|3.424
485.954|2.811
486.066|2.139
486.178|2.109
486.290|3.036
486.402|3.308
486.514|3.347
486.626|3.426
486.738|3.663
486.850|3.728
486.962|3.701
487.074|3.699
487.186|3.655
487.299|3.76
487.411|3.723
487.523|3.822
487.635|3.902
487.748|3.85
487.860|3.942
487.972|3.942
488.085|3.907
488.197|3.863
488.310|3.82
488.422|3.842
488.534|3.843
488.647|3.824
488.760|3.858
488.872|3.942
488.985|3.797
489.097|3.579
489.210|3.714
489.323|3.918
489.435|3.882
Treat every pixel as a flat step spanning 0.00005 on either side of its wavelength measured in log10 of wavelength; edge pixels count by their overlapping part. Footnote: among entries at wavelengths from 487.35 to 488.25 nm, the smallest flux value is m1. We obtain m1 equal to 3.723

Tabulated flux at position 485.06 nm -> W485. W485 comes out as 3.832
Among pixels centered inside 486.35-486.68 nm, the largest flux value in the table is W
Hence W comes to 3.426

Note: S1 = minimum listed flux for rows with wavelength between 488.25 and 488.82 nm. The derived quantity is 3.82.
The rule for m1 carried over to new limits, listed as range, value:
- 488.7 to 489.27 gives 3.579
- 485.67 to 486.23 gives 2.109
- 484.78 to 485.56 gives 3.476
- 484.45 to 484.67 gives 3.852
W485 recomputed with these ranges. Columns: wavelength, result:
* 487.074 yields 3.699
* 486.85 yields 3.728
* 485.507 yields 3.476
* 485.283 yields 3.7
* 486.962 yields 3.701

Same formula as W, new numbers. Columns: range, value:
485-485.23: 3.832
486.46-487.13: 3.728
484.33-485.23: 4.018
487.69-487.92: 3.942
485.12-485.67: 3.823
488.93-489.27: 3.797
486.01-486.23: 2.139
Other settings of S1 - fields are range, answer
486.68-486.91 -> 3.663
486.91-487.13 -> 3.699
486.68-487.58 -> 3.655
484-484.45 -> 3.74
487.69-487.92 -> 3.85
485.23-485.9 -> 3.424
